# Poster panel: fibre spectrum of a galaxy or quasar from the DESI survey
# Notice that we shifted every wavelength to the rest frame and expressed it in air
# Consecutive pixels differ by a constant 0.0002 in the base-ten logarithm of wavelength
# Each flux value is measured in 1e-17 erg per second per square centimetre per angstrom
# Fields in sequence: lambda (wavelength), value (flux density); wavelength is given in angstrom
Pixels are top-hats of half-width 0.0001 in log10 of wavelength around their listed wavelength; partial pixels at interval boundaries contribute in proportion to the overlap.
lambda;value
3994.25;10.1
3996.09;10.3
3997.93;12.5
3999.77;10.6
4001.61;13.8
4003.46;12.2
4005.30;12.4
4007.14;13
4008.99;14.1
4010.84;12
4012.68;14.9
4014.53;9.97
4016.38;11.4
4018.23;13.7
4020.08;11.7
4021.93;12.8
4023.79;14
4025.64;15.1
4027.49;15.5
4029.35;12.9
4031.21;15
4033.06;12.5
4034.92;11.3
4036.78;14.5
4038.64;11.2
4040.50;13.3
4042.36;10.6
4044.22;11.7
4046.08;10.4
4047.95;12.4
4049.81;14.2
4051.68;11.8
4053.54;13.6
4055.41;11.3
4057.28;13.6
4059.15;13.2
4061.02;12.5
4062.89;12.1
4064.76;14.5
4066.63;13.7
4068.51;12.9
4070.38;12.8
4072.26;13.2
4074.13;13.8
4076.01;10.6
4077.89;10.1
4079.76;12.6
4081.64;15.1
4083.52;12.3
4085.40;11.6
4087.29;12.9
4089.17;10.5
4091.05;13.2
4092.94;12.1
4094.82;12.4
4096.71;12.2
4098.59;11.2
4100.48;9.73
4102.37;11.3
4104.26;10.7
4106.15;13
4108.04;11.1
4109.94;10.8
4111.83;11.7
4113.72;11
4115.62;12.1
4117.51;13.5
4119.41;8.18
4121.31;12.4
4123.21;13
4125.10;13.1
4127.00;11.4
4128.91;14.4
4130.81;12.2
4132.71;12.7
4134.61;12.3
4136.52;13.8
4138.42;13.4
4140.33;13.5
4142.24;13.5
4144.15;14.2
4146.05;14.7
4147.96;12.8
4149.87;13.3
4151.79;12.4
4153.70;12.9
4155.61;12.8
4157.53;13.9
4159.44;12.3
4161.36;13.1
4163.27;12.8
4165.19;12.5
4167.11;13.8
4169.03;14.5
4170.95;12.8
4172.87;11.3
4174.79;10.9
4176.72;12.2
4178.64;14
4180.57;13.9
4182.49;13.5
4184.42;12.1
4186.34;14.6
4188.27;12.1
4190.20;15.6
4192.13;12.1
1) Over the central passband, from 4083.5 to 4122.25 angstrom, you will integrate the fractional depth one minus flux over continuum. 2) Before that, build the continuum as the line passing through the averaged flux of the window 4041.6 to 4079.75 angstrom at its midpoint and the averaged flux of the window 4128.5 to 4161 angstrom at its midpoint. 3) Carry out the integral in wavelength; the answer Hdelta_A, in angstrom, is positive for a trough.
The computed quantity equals 3.75 angstrom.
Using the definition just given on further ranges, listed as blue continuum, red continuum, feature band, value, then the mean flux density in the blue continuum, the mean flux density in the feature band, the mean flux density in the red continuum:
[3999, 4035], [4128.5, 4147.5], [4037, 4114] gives 5.9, 13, 12.2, 13.4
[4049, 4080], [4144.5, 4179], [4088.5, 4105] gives 1.7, 12.7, 11.5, 12.9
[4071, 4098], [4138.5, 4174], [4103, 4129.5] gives 1.8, 12.3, 11.8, 13.2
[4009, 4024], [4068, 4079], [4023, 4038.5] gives -1.5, 12.6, 13.7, 12.2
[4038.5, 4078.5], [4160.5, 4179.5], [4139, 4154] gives -0.8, 12.5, 13.4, 12.8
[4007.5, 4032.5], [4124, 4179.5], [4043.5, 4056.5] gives 1.0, 13.3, 12.2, 13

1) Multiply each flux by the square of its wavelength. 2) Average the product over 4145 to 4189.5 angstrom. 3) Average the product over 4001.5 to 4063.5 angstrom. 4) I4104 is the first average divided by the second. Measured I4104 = 1.09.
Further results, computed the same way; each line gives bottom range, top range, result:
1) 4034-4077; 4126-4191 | 1.10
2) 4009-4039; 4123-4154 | 1.06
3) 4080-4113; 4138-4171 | 1.15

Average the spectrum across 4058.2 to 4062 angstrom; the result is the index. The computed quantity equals 12.8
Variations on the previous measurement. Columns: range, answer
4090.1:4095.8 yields 12.6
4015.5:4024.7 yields 12.7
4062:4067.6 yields 13.4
